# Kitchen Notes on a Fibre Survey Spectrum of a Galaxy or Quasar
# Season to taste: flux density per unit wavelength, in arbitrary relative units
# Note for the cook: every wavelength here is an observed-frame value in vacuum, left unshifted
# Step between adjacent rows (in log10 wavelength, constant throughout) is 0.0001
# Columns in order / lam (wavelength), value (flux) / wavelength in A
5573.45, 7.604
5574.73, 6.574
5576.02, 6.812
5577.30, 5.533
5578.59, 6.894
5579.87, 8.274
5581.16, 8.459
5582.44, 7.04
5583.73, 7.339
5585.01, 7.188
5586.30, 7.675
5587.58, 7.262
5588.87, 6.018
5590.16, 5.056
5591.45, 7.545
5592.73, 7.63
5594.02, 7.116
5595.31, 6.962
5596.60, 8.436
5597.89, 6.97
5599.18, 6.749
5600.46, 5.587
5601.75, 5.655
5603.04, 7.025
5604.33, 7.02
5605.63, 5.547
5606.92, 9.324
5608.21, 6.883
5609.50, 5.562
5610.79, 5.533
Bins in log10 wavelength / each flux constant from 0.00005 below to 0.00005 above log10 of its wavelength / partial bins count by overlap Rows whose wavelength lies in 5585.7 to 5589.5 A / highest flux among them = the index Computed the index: 7.675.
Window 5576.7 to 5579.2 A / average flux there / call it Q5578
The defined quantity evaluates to 6.2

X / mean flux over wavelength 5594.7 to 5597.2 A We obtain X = 7.69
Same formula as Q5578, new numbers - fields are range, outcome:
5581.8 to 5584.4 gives 7.2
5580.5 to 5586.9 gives 7.54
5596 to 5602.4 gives 6.67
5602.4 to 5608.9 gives 7.14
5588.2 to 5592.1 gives 6.22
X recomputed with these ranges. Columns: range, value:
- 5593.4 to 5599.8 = 7.24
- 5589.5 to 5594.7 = 6.83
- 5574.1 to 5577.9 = 6.31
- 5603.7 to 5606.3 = 6.29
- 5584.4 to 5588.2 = 7.38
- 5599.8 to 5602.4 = 5.65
